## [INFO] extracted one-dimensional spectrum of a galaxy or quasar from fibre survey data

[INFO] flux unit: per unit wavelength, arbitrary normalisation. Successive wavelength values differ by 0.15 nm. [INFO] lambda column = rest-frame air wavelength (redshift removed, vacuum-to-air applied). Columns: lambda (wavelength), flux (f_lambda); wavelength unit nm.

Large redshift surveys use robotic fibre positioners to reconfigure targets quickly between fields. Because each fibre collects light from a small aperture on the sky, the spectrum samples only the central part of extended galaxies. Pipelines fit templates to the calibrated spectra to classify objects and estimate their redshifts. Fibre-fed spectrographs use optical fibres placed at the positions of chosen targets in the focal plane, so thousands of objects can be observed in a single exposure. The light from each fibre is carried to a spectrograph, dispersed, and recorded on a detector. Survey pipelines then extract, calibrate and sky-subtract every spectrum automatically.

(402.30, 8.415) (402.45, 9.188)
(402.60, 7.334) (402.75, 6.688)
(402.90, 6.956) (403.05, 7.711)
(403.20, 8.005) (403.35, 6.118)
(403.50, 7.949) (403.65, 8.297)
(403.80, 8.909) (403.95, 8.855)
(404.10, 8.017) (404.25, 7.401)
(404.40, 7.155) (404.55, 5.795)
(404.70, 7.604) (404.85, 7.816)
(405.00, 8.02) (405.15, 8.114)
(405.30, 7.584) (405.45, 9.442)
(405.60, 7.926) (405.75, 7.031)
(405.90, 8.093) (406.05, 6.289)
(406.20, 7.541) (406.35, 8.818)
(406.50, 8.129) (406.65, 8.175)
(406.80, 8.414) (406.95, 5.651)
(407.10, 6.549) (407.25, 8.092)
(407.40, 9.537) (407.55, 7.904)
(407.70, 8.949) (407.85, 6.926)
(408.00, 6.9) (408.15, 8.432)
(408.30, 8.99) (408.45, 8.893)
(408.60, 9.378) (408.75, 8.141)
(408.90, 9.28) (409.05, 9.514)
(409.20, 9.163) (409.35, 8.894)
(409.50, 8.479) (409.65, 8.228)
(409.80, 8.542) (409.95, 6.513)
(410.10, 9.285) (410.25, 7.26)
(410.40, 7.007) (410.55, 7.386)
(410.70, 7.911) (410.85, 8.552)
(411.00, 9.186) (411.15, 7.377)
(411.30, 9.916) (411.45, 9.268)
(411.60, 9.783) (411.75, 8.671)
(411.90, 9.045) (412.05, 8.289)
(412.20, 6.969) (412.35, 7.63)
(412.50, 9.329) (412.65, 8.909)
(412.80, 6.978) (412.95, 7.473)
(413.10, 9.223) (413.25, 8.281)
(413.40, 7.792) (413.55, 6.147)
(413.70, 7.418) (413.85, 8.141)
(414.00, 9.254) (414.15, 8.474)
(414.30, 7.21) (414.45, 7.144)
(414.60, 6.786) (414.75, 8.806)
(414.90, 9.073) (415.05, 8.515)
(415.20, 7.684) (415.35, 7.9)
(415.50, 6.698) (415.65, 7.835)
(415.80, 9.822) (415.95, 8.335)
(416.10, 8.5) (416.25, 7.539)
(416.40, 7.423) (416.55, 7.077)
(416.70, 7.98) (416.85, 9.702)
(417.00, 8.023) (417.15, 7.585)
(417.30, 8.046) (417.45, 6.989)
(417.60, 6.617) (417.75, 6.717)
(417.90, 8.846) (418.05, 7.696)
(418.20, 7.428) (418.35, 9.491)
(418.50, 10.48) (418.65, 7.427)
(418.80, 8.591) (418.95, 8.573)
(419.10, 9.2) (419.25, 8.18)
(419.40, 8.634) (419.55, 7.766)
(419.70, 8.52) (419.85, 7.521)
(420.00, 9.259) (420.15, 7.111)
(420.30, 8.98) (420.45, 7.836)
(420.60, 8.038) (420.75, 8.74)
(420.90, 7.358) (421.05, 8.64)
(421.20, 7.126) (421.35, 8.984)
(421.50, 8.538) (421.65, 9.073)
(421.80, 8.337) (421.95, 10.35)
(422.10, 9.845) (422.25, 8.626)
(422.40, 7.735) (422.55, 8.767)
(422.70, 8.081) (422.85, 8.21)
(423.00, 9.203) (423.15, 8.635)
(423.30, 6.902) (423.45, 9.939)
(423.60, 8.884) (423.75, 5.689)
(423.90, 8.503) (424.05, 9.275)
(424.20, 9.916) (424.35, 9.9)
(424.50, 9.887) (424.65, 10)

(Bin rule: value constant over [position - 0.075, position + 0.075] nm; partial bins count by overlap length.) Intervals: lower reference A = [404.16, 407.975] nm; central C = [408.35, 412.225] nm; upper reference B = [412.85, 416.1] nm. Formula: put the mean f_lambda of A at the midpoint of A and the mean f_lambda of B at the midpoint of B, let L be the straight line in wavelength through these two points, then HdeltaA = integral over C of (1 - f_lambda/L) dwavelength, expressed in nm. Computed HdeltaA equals -0.33 nm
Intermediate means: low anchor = 7.71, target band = 8.52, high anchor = 8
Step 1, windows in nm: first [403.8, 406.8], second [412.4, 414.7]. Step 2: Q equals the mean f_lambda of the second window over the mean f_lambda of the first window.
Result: 1.01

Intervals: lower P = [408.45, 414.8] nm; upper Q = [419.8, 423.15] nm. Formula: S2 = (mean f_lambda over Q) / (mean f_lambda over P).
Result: 1.0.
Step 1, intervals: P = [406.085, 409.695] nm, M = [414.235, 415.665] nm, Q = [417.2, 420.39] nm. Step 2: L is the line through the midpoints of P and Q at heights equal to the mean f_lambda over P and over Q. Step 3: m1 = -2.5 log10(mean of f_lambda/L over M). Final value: 0.06 mag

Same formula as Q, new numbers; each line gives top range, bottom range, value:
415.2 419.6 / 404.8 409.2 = 1.00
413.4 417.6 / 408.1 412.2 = 0.93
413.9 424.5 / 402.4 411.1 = 1.04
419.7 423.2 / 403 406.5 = 1.09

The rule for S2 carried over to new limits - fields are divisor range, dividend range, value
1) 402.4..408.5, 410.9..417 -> 1.05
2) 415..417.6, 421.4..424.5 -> 1.10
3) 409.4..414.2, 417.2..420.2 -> 0.99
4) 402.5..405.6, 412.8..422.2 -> 1.06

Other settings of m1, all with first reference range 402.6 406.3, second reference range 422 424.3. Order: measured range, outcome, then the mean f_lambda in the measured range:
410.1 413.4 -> -0.04 mag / 8.32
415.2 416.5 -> 0.03 mag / 7.97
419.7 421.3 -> 0.05 mag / 8.1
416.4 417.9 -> 0.08 mag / 7.69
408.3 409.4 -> -0.15 mag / 9.04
